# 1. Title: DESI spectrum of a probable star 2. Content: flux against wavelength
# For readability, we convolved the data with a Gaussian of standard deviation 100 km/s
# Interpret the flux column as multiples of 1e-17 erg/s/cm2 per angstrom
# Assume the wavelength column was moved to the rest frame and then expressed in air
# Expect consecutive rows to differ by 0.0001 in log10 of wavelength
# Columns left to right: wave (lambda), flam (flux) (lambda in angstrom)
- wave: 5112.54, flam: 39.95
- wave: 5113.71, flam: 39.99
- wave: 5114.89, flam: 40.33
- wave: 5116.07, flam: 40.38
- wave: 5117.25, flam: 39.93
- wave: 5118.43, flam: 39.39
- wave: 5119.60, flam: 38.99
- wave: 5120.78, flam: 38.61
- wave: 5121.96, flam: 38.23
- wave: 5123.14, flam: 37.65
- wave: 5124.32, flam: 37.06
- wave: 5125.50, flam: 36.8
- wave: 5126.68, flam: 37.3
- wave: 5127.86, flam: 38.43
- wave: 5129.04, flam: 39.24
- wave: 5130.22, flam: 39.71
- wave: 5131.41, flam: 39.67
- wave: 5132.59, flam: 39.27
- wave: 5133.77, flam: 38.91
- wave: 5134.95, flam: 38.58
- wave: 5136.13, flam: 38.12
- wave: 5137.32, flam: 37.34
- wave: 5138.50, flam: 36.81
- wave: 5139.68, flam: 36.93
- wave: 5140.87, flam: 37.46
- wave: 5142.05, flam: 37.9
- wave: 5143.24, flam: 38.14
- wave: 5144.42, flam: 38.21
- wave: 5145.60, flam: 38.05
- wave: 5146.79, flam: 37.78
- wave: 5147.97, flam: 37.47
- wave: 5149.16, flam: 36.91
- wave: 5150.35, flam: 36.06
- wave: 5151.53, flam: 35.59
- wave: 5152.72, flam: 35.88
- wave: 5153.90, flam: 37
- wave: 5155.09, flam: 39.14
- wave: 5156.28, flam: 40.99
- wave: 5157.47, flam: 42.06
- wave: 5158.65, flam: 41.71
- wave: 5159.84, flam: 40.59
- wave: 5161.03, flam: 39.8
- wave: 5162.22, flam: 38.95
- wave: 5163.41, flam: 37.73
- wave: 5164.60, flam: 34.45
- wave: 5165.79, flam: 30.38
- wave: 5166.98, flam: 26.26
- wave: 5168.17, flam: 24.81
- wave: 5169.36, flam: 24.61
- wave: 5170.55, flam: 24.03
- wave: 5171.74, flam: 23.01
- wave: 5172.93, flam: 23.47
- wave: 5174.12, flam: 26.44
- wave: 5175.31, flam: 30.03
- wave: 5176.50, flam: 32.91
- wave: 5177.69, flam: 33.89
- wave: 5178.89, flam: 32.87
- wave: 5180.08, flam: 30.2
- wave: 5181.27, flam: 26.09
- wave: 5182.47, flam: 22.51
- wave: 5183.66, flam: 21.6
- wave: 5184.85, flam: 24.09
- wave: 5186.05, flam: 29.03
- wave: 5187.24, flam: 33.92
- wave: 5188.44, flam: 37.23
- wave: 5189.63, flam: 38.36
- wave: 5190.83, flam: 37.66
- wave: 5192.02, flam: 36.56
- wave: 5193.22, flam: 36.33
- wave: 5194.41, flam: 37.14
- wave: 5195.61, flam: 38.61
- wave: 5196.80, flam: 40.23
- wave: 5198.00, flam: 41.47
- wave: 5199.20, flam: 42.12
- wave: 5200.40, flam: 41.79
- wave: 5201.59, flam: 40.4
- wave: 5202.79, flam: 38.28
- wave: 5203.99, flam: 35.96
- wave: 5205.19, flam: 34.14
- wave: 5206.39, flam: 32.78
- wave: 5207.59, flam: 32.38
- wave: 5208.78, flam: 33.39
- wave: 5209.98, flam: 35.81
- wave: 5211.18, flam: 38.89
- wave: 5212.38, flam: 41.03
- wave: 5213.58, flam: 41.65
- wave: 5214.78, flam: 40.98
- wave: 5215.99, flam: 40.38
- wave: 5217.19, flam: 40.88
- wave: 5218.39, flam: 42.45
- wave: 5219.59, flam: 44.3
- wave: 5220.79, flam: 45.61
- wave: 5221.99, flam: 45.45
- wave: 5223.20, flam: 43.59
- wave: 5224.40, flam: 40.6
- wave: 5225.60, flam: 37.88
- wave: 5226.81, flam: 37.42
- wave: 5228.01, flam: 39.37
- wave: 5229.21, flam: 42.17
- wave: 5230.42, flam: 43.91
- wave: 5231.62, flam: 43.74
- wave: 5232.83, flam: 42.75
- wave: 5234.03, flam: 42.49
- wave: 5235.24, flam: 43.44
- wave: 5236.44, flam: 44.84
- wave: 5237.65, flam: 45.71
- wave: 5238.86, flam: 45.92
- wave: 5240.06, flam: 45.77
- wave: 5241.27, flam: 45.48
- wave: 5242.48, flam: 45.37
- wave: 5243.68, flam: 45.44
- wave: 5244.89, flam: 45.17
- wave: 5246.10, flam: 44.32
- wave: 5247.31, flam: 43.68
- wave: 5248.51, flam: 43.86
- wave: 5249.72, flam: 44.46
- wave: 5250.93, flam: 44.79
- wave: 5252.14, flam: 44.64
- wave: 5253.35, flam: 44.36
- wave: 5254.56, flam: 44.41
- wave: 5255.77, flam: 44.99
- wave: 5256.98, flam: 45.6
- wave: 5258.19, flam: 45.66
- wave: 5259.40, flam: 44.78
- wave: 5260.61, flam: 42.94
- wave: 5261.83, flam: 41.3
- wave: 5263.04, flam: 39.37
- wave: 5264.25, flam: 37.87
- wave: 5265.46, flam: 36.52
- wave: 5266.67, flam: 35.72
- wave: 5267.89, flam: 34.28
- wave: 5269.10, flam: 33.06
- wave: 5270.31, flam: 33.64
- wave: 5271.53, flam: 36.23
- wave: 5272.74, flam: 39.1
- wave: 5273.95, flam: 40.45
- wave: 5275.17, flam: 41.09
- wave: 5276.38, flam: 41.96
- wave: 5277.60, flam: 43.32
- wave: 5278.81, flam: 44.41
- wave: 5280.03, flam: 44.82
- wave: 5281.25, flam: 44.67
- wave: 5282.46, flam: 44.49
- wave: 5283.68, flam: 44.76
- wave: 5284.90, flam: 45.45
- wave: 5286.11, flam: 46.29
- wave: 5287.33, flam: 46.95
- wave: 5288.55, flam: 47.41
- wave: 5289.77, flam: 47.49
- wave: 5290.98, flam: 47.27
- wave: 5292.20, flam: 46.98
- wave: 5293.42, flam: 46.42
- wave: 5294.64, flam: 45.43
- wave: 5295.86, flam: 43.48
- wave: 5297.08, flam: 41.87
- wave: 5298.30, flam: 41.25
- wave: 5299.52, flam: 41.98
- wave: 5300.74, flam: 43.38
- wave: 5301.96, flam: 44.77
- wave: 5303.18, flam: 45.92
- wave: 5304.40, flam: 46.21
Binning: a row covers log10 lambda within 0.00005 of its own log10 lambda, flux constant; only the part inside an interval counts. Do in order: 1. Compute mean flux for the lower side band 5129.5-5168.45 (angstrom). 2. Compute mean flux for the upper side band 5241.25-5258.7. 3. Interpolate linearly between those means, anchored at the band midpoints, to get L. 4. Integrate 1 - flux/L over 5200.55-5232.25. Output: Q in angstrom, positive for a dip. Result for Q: 1.9 angstrom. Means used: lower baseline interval 37.3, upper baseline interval 44.8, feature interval 39.8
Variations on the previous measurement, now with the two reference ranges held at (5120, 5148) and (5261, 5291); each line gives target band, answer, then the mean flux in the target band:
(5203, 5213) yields 1.0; 35.7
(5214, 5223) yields -0.6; 42.8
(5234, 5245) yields -1.2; 45.1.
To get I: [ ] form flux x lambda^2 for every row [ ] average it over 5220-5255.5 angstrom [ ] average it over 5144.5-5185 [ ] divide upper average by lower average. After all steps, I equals 1.4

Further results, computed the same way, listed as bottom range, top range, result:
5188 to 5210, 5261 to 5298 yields 1.16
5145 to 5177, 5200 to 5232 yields 1.20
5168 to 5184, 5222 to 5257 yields 1.65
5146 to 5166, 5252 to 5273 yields 1.10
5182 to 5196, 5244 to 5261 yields 1.39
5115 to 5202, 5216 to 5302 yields 1.26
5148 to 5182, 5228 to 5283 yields 1.33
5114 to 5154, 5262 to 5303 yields 1.17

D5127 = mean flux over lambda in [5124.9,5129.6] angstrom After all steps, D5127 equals 37.9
